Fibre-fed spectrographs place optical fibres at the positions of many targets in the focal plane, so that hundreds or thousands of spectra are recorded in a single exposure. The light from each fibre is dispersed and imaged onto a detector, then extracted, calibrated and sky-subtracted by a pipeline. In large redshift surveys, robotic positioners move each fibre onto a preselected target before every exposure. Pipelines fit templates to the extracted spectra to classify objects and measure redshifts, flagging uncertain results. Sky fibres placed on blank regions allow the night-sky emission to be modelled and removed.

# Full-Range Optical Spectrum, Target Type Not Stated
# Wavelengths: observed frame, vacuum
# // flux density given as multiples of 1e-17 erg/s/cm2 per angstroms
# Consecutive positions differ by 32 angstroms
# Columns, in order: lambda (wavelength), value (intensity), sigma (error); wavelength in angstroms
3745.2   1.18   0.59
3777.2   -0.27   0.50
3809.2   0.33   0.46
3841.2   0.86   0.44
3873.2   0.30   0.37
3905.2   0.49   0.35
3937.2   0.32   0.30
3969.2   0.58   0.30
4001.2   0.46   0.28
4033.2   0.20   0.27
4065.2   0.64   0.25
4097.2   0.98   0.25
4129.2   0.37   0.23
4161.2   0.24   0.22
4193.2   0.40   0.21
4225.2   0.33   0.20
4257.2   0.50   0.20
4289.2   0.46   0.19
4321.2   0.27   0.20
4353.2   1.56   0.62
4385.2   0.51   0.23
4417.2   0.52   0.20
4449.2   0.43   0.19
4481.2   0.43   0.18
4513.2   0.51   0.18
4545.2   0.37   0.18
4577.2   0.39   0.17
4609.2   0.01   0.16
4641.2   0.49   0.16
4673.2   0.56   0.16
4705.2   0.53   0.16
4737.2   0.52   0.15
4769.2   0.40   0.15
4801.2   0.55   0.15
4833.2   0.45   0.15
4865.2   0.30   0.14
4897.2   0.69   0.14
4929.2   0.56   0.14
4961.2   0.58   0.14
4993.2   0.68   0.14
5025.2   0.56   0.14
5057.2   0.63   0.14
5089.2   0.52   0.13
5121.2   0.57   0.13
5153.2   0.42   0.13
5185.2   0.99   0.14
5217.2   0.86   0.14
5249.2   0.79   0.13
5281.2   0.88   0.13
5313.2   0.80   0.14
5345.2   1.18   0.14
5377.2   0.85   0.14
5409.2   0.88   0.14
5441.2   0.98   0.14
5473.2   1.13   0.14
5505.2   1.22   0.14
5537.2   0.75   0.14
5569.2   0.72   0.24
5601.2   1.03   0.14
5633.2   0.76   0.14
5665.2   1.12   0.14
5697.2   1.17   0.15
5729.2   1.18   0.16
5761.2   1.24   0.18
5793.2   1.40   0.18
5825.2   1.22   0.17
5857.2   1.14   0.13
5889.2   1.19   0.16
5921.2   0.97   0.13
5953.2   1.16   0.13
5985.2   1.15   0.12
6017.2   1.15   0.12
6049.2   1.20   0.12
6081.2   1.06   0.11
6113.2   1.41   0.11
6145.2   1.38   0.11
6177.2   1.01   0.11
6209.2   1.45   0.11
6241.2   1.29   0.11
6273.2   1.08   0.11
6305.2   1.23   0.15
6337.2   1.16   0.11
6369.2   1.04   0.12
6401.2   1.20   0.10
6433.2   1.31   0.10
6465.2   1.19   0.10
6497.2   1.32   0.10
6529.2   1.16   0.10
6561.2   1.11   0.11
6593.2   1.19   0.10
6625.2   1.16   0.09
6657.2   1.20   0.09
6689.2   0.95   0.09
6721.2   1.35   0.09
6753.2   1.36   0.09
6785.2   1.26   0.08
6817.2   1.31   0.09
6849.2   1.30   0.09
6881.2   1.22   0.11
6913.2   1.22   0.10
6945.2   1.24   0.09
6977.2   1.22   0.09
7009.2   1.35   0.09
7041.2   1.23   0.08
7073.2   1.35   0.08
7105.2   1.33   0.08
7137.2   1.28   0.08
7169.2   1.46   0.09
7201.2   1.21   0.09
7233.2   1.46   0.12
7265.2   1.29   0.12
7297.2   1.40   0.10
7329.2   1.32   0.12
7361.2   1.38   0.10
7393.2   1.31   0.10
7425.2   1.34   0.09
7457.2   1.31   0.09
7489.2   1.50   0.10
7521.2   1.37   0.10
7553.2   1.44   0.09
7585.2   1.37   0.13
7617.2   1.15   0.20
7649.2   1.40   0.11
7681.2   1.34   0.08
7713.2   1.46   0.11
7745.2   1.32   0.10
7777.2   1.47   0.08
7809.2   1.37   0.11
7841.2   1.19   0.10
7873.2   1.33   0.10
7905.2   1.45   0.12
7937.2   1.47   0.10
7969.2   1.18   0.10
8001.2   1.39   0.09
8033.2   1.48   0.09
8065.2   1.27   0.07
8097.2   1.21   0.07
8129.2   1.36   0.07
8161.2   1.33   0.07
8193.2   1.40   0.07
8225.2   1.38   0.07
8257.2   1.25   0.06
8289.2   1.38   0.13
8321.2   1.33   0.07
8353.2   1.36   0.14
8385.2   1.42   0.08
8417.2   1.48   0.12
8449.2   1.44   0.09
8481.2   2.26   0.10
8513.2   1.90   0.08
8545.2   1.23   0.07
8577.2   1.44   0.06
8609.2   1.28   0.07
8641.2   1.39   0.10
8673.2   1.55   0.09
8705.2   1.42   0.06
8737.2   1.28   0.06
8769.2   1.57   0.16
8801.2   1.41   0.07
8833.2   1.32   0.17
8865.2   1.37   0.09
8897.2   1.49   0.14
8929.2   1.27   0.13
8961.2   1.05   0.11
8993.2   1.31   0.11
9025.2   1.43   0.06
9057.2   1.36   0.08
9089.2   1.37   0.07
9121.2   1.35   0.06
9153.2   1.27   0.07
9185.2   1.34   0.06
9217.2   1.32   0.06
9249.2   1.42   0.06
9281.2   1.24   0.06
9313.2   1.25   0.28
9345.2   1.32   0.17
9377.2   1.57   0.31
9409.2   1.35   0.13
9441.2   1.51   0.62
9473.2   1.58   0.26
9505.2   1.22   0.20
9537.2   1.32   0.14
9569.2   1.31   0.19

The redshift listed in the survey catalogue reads 0.29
